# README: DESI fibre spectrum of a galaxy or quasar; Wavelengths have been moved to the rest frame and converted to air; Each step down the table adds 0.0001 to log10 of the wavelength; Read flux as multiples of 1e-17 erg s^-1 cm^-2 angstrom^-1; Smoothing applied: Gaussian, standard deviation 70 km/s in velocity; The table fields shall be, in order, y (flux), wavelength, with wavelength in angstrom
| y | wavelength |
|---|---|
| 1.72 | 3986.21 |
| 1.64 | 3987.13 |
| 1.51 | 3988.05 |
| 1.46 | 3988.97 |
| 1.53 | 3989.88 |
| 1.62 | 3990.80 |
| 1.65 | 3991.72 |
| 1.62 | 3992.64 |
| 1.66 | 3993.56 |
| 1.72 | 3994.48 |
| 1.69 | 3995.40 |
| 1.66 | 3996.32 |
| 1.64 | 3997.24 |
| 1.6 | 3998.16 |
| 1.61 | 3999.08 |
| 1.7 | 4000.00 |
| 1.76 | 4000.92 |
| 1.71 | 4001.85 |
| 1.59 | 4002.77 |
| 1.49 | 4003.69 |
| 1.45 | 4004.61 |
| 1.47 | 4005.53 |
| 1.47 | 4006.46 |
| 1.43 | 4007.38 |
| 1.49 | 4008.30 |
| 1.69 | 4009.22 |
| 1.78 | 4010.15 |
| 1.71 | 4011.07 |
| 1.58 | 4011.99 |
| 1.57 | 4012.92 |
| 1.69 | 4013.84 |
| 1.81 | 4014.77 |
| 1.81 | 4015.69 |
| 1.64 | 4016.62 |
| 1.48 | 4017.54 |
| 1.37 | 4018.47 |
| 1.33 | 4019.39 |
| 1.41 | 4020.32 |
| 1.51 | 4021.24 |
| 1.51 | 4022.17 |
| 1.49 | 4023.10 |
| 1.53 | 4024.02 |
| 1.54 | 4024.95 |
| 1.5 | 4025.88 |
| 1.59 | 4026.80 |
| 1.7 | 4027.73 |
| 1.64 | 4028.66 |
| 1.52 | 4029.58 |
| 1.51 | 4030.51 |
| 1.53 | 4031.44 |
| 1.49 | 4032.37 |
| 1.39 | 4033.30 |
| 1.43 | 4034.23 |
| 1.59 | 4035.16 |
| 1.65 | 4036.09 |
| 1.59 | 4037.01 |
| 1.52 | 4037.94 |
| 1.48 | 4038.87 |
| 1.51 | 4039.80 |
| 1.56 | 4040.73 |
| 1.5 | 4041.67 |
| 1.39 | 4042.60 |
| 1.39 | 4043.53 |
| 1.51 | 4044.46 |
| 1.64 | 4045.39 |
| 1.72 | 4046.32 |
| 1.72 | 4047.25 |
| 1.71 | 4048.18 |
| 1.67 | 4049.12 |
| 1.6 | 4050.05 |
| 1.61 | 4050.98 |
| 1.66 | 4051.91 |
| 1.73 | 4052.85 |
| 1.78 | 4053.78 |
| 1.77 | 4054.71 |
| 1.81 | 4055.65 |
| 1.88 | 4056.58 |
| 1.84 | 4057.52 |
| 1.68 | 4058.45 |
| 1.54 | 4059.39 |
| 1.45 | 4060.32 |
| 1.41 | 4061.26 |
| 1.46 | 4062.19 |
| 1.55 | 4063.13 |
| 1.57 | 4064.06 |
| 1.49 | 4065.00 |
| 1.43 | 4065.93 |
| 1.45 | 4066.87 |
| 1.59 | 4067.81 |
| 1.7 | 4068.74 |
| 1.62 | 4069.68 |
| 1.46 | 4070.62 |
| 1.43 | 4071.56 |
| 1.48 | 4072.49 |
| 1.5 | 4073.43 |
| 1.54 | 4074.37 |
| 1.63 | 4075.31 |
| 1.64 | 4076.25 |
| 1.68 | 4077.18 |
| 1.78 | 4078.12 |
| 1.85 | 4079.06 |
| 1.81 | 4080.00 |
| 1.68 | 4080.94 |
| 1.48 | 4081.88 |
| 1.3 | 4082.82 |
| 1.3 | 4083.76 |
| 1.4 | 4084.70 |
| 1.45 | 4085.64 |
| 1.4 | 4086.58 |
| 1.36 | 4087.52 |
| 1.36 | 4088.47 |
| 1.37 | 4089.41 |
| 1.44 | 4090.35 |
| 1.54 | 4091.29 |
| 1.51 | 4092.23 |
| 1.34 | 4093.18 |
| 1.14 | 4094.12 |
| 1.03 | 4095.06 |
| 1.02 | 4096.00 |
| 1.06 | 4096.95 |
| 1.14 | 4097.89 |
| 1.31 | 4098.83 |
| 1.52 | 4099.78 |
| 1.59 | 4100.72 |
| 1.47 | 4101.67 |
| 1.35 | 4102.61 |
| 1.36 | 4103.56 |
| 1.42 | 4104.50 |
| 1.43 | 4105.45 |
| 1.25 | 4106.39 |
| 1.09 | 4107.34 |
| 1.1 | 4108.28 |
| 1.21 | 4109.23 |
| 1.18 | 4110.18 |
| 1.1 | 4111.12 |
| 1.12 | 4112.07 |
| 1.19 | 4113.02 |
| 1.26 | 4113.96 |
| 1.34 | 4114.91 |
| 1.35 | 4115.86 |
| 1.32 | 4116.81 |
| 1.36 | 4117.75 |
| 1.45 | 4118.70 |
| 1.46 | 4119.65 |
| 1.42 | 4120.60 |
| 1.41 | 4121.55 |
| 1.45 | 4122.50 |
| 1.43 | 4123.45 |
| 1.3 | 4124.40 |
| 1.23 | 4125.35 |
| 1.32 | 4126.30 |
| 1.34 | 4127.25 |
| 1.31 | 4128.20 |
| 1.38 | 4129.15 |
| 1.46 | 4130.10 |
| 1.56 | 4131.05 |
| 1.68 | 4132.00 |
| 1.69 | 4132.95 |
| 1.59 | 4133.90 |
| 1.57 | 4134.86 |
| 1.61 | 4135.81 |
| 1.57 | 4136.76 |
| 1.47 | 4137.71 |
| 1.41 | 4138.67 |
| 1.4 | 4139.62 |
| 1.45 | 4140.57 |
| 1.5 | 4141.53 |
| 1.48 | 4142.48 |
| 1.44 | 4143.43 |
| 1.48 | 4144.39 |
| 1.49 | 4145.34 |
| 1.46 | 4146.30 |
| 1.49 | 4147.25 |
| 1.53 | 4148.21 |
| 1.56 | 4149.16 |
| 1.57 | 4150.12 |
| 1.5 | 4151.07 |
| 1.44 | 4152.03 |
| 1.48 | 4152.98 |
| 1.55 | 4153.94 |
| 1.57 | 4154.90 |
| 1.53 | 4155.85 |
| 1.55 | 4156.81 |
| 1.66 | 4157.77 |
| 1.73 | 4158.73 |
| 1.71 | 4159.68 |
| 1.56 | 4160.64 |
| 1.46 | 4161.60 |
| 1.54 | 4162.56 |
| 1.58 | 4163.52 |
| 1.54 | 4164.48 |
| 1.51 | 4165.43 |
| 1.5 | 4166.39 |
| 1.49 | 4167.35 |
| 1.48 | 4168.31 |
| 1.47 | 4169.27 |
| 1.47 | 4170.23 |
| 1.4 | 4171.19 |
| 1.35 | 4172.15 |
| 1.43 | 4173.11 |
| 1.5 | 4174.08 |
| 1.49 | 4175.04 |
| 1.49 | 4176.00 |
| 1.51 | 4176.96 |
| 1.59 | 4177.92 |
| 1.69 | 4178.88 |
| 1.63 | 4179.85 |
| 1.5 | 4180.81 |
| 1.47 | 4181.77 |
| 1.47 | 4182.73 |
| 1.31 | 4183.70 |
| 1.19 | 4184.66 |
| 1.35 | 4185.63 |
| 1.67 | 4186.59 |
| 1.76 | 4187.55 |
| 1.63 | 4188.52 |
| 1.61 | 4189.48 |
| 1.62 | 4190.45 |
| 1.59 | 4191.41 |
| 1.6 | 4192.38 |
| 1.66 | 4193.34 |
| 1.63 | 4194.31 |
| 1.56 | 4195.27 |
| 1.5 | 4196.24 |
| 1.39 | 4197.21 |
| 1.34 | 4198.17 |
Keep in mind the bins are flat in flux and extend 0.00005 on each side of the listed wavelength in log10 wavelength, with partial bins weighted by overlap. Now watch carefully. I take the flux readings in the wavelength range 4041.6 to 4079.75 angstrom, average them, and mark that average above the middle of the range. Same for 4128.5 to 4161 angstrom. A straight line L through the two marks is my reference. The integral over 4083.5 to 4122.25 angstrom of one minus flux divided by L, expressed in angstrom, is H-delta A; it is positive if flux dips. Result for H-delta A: 6.28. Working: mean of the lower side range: 1.61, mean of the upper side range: 1.53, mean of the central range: 1.32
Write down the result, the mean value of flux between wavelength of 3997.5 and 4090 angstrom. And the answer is 1.57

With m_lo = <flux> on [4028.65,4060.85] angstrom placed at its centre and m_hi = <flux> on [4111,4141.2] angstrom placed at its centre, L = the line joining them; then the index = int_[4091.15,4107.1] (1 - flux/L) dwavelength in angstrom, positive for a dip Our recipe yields 1.7 angstrom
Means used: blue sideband 1.6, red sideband 1.41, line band 1.31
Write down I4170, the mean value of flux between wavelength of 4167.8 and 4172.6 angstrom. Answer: 1.44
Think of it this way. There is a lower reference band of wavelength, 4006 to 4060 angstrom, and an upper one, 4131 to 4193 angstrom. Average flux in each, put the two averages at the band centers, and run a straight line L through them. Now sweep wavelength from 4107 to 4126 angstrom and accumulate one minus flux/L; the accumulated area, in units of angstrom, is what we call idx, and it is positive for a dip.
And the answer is 3.2 angstrom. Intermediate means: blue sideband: 1.59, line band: 1.29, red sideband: 1.53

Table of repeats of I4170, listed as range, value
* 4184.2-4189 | 1.52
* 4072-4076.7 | 1.56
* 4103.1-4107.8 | 1.31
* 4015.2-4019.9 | 1.53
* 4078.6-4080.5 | 1.83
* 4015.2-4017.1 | 1.73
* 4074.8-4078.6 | 1.68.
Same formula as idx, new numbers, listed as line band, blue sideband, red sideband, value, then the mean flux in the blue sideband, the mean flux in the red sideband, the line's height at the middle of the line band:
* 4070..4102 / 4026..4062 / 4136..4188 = 2.5 angstrom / 1.6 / 1.51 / 1.56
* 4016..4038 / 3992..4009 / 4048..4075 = 1.1 angstrom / 1.6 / 1.6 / 1.6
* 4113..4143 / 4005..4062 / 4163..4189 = 1.8 angstrom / 1.58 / 1.5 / 1.53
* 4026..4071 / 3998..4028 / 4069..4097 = -2.0 angstrom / 1.57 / 1.46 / 1.52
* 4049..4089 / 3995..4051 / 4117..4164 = -0.9 angstrom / 1.57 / 1.49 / 1.54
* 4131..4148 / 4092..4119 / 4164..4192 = -1.7 angstrom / 1.27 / 1.51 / 1.38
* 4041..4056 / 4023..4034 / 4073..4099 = -1.4 angstrom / 1.54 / 1.43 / 1.5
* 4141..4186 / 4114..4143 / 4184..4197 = 0.1 angstrom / 1.44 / 1.56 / 1.51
